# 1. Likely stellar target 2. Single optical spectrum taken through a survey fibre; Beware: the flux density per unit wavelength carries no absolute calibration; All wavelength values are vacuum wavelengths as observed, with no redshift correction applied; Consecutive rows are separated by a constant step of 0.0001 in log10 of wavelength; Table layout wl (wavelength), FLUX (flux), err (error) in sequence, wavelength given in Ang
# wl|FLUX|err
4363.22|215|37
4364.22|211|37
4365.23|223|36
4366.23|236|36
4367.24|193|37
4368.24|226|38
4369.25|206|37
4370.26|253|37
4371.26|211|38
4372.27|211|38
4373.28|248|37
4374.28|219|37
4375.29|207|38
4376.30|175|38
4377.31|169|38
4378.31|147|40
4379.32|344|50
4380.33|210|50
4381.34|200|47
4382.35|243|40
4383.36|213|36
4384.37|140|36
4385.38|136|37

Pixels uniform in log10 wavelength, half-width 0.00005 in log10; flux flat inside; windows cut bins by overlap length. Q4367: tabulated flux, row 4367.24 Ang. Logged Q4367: 193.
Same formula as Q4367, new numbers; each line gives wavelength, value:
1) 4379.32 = 344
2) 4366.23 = 236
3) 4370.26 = 253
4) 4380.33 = 210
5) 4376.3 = 175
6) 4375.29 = 207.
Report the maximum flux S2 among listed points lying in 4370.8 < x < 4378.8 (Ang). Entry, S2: 248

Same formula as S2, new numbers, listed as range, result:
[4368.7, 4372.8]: 253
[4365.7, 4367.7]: 236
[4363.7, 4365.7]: 223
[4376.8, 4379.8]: 344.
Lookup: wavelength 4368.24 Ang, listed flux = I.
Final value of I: 226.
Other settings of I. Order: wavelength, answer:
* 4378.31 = 147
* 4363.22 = 215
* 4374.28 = 219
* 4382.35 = 243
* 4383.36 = 213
